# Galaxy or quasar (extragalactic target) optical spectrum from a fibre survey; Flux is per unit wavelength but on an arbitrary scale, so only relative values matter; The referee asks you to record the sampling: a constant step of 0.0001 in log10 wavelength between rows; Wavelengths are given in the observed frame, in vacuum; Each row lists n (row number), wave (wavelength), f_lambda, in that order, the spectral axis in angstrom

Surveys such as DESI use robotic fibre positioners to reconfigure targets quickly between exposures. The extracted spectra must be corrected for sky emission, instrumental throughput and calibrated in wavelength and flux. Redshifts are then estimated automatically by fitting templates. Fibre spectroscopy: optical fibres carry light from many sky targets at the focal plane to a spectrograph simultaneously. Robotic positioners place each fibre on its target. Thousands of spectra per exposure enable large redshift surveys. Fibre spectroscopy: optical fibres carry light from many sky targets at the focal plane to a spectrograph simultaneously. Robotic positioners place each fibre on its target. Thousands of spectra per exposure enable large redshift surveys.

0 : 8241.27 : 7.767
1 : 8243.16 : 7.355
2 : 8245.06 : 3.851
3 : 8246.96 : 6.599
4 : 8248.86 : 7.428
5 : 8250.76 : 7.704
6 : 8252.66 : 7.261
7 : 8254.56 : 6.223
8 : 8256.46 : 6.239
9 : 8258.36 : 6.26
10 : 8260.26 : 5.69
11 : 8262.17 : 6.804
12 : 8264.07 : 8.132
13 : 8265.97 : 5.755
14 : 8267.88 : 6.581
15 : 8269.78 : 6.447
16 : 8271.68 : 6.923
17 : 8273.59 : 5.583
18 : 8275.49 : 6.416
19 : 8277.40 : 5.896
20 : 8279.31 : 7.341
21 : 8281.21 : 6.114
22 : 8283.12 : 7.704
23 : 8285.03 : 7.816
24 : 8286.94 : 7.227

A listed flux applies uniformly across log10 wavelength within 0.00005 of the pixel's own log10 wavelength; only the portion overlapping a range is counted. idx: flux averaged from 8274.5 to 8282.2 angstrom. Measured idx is 6.44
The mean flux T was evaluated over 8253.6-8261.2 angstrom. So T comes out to 6.11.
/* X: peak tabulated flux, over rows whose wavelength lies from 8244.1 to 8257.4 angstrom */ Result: 7.704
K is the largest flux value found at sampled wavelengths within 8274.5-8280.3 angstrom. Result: 7.341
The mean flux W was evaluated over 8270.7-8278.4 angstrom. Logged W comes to 6.21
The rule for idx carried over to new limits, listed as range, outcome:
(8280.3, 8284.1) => 6.91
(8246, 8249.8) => 7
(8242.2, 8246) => 5.63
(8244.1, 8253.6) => 6.57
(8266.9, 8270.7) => 6.51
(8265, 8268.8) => 6.17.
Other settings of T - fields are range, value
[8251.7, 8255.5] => 6.75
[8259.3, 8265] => 6.87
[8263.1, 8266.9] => 6.96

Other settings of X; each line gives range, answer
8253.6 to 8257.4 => 6.239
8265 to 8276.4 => 6.923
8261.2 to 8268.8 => 8.132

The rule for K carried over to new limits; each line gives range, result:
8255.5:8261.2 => 6.26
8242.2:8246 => 7.355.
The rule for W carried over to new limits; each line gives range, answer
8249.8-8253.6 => 7.48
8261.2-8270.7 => 6.74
